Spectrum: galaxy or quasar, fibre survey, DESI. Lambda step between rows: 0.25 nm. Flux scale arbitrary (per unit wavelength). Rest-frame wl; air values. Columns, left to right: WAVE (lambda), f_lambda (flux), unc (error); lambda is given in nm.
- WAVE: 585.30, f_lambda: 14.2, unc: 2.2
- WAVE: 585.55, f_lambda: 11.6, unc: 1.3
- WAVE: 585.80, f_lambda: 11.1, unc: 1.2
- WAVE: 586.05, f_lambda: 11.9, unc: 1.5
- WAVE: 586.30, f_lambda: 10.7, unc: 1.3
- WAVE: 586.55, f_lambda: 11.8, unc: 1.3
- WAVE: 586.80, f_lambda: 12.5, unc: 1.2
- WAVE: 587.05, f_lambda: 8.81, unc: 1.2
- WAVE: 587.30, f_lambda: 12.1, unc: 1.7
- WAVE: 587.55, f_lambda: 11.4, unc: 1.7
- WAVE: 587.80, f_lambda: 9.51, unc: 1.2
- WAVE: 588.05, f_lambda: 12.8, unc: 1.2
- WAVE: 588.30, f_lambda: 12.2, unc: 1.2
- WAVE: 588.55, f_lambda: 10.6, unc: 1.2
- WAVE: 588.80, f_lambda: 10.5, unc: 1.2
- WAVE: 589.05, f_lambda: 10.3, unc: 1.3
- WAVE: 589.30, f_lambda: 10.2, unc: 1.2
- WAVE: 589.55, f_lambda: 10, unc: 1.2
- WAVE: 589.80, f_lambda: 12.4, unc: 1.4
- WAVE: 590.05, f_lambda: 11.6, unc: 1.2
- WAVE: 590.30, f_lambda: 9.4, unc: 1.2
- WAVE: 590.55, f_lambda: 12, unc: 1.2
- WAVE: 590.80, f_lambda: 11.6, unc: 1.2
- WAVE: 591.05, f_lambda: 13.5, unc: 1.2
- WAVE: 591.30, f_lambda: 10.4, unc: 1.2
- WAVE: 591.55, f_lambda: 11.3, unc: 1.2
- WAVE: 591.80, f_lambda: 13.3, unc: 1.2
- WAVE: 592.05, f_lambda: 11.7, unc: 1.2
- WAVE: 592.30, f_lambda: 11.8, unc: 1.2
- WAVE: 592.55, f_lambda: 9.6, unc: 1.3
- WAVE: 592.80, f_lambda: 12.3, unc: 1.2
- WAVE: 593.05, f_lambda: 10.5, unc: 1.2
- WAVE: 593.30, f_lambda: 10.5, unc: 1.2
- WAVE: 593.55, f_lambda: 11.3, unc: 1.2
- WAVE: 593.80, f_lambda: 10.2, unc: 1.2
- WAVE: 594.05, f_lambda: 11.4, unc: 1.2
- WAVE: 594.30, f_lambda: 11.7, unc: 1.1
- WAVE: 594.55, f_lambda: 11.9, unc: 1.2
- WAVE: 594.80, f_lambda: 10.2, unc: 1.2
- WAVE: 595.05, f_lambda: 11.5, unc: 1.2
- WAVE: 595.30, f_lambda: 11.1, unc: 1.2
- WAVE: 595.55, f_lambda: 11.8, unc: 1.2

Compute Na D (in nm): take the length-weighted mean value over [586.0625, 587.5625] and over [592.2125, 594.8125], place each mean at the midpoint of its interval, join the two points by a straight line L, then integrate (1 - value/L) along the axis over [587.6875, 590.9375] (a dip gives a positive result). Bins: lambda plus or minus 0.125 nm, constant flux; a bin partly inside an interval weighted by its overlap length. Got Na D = 0.05 nm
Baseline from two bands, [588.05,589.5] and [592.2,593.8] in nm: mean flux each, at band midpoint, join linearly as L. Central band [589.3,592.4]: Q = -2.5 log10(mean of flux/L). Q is -0.06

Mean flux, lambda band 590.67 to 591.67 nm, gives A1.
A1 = 11.7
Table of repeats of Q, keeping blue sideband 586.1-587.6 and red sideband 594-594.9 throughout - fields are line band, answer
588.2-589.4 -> 0.051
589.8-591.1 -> -0.029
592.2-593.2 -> 0.028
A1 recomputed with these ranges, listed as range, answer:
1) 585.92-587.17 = 11.2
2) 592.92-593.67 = 10.8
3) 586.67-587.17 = 10.7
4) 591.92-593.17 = 11.2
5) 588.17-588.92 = 11.1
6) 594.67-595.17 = 10.9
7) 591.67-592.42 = 12.3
